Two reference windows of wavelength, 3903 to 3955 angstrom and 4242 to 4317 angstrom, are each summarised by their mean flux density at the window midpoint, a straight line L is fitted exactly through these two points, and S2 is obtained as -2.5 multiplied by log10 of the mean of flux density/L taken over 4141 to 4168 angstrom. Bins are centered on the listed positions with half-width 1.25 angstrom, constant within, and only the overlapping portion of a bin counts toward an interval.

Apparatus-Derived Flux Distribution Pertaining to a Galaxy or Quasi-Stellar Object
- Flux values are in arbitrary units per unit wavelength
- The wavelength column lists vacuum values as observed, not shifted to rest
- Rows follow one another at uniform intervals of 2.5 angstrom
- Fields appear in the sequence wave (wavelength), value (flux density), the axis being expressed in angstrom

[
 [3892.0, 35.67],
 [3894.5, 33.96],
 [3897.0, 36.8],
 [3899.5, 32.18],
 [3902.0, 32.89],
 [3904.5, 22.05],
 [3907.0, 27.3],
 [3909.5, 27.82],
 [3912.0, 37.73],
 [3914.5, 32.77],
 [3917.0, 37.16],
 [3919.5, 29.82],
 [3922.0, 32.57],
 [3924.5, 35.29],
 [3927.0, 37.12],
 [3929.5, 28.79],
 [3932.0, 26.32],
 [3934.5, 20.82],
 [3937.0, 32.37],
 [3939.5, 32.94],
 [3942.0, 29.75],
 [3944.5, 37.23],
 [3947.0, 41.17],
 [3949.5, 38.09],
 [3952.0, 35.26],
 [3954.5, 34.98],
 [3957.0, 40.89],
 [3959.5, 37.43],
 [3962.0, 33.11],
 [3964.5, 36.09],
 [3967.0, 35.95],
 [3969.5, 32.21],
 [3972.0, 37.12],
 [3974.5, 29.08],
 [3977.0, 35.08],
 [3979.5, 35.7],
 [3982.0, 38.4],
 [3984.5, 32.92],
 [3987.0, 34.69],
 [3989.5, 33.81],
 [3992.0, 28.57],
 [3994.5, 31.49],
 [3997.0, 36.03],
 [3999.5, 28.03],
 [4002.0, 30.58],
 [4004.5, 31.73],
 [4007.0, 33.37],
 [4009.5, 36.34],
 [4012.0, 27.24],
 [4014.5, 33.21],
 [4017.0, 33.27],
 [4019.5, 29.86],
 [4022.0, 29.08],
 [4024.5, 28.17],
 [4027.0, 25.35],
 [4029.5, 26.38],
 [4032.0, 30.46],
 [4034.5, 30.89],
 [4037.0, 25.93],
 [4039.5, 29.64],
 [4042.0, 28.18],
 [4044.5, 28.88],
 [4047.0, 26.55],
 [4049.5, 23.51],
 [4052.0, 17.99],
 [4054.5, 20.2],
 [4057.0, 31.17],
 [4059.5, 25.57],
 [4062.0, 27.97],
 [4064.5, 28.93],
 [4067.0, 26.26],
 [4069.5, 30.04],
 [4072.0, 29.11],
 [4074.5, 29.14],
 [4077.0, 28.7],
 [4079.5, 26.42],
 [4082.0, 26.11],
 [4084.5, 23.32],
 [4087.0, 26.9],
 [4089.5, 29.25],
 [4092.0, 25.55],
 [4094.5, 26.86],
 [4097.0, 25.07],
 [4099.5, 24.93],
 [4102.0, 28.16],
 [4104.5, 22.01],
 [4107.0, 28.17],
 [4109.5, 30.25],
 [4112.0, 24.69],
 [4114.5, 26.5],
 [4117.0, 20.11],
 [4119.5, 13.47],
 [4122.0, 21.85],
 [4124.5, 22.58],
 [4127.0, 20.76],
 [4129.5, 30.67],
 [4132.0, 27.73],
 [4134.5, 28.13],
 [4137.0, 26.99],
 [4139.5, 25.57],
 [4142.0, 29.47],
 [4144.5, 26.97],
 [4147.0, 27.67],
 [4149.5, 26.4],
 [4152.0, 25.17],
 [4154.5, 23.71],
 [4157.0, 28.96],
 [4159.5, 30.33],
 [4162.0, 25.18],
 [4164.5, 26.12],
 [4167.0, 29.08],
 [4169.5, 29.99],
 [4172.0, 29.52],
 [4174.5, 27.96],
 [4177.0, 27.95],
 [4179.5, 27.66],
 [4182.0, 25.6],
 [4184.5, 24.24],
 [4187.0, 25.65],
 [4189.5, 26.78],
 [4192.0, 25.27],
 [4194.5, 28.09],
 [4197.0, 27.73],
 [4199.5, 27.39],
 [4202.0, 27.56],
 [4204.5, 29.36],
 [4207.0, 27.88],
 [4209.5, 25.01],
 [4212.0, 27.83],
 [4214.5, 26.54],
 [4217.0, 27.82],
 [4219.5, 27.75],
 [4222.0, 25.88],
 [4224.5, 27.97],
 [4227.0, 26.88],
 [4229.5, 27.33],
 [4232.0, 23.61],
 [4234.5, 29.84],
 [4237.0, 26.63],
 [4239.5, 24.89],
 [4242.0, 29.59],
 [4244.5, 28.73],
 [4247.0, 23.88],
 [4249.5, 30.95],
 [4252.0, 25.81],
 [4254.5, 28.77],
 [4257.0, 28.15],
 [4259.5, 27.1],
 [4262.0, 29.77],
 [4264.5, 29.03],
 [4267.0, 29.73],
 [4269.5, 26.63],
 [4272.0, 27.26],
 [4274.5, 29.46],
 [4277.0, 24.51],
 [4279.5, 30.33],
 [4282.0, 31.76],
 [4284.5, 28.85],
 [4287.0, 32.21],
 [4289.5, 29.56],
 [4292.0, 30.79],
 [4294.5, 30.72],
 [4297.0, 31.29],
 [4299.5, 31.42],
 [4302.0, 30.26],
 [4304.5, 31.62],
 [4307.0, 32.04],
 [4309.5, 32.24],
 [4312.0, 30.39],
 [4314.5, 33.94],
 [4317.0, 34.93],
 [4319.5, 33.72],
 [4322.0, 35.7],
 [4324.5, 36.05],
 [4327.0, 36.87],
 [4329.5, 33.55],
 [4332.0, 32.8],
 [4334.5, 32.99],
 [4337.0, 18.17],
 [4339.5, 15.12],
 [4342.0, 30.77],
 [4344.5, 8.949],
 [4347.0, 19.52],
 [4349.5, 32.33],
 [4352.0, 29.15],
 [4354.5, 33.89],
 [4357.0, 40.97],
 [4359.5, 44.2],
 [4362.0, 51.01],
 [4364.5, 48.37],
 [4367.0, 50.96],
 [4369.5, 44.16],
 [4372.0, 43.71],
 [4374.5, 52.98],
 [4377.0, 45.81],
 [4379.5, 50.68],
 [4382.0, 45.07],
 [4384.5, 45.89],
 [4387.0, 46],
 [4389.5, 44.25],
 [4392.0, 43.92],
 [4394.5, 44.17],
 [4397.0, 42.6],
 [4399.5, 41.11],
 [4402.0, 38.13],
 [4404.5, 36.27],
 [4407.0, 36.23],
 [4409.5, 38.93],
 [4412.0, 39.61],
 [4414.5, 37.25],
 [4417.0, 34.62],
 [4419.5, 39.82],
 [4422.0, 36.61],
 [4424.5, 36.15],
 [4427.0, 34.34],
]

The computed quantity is 0.129 mag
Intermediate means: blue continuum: 32.2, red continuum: 29.6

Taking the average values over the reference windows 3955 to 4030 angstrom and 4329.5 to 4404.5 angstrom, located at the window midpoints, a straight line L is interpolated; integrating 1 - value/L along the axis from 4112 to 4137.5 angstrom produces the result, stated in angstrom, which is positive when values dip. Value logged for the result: 8.0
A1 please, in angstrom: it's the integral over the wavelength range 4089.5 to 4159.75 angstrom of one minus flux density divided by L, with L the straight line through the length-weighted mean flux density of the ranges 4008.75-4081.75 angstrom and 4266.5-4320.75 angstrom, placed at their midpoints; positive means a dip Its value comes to 7.7 angstrom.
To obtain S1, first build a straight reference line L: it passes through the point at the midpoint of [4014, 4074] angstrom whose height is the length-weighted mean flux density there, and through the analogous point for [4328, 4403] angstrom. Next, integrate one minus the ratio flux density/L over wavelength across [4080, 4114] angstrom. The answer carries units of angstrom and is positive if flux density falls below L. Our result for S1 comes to 3.7 angstrom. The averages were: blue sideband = 27.7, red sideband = 38.4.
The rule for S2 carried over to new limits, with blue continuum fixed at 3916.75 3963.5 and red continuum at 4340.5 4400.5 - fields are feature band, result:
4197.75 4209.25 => 0.34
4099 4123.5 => 0.46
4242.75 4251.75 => 0.36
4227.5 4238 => 0.39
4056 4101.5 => 0.30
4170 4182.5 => 0.32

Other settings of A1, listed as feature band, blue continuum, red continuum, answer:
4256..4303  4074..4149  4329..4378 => 4.5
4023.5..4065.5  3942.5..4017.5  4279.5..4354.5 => 8.4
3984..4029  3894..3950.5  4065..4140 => -3.0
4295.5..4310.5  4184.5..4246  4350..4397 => 2.2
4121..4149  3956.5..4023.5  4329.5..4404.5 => 7.1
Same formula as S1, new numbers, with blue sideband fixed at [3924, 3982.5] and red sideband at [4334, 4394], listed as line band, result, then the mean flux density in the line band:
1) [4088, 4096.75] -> 2.1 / 27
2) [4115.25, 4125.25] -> 4.5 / 19.7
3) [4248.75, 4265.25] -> 3.9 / 28.4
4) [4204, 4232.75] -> 7.7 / 27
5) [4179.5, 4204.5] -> 6.8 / 26.7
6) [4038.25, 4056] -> 5.1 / 25.1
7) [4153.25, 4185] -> 7.8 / 27.5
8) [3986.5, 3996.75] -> 0.7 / 32.3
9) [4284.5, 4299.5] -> 2.7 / 30.8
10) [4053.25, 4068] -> 3.6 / 26.7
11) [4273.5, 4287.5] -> 3.0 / 29.4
